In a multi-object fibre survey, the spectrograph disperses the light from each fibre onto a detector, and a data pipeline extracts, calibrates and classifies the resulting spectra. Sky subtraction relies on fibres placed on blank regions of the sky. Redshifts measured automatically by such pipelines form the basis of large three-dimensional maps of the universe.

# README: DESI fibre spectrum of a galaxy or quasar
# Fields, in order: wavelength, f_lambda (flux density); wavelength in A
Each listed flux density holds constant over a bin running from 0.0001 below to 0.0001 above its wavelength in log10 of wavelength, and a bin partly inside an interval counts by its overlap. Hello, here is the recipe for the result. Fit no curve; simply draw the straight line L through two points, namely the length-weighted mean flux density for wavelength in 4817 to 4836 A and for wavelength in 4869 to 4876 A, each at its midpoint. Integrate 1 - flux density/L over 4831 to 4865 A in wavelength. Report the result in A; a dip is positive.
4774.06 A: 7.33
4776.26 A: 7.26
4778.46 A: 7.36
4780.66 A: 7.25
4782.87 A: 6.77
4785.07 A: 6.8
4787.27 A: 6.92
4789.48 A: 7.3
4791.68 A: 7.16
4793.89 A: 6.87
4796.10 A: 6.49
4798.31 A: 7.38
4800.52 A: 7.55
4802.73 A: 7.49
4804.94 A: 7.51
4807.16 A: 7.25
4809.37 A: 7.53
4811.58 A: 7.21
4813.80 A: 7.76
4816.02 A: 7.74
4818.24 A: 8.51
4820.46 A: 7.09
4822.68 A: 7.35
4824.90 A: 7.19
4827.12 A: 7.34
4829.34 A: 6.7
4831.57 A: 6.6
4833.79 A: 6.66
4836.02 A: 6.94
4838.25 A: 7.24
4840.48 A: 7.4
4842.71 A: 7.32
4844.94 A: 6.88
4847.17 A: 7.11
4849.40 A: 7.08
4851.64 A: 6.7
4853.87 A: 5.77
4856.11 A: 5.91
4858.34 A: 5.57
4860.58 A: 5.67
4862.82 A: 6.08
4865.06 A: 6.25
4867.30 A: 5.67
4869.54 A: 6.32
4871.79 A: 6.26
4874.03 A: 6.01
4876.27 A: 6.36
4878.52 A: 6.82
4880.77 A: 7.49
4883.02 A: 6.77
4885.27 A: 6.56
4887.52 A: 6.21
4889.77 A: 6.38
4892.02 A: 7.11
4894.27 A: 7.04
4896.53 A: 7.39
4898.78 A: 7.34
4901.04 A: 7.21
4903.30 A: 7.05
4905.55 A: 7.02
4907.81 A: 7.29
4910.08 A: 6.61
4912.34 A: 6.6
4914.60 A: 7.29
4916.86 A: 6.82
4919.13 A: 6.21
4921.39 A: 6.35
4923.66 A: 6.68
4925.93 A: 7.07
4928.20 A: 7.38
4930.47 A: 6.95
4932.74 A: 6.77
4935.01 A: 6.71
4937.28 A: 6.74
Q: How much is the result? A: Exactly 0.7 A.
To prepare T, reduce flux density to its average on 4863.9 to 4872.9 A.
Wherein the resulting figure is 6.12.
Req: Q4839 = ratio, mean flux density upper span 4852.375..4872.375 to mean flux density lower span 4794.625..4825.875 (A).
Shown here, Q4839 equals 0.80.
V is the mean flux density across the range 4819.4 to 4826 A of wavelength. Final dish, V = 7.21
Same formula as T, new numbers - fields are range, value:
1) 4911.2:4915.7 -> 6.95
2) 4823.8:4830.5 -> 7.07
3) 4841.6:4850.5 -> 7.1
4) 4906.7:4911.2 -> 6.93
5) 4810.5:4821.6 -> 7.66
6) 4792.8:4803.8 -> 7.15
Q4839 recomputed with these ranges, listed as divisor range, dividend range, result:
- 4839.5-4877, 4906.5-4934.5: 1.07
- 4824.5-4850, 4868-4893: 0.93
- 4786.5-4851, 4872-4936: 0.95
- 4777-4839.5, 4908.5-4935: 0.94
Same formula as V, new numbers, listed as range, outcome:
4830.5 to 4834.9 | 6.64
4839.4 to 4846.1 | 7.2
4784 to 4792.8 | 7.05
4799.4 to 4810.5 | 7.47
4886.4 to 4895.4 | 6.69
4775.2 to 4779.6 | 7.31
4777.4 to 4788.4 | 7.02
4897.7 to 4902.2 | 7.26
